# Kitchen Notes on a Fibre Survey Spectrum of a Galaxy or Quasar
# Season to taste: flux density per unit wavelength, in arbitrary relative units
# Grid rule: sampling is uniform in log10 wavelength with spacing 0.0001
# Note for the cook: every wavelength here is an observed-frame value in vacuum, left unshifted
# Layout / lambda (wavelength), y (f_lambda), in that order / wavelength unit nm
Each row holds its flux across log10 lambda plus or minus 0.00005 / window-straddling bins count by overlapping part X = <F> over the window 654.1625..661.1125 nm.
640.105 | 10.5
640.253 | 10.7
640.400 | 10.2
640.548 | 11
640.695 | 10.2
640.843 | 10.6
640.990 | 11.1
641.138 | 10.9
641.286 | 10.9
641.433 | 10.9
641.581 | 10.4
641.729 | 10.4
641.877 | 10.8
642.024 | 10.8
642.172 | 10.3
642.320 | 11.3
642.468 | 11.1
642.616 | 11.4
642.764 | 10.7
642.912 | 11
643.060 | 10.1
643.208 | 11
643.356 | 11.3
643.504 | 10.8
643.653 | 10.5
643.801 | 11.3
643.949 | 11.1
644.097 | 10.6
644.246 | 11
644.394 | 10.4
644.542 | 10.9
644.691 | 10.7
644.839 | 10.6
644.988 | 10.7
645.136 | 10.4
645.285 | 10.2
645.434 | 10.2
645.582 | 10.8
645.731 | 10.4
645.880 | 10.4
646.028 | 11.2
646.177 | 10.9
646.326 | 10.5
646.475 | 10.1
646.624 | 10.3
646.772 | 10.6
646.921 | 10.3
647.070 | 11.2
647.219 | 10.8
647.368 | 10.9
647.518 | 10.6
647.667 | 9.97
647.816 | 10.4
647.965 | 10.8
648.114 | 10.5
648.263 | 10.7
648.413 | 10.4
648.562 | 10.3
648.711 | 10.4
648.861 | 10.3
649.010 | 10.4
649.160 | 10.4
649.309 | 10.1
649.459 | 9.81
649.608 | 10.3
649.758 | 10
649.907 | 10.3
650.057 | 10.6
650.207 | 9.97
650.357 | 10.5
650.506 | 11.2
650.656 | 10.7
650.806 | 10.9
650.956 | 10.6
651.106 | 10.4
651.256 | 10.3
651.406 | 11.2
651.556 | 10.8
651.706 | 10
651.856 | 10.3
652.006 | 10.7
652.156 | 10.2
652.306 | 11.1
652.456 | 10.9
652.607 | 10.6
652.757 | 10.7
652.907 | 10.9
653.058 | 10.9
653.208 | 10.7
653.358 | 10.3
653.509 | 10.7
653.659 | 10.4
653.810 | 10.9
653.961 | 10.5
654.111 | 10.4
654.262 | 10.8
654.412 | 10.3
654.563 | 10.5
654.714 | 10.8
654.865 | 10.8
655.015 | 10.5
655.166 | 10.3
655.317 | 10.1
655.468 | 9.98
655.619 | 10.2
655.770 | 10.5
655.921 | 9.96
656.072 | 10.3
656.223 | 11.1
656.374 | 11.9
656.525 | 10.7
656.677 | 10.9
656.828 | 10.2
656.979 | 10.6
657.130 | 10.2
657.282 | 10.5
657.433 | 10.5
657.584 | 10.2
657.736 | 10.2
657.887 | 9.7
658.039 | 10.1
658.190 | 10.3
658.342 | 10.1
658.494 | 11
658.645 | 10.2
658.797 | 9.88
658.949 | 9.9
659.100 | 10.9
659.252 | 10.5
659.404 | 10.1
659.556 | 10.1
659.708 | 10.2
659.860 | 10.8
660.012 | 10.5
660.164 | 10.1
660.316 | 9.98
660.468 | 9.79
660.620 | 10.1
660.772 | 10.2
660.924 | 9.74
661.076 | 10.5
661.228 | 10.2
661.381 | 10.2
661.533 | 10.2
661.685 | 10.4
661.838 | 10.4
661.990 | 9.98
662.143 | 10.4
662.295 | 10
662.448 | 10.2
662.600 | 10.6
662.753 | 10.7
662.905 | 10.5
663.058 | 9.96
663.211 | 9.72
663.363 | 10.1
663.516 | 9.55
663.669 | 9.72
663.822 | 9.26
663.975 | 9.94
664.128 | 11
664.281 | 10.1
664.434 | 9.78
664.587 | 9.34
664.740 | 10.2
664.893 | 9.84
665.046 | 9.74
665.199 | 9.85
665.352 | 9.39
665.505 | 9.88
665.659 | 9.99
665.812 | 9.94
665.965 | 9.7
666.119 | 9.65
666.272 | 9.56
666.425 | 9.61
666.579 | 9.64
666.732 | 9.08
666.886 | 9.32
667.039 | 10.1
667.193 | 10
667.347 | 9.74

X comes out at 10.4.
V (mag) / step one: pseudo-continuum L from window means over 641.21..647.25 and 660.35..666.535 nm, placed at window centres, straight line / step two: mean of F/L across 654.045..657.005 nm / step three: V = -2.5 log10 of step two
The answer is -0.03 mag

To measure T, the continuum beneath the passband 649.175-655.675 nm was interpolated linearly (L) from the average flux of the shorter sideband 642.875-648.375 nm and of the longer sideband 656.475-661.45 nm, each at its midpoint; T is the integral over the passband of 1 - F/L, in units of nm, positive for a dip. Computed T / -0.037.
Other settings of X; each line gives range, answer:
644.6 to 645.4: 10.5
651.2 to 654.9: 10.6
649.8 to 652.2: 10.5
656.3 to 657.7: 10.6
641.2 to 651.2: 10.6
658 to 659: 10.2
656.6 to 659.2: 10.3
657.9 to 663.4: 10.2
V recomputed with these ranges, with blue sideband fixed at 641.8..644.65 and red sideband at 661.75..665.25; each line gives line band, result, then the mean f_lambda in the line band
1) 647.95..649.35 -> 0.02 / 10.4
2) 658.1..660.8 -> -0.01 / 10.3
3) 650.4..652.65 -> -0.01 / 10.7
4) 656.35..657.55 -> -0.03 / 10.6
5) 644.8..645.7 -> 0.03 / 10.5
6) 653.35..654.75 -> -0.01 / 10.6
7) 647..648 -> 0.00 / 10.7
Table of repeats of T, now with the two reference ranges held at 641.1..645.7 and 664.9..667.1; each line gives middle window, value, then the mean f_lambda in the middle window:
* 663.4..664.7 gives -0.01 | 9.85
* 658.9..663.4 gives -0.15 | 10.2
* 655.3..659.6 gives -0.12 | 10.4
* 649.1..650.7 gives 0.02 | 10.3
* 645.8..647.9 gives 0.00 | 10.6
